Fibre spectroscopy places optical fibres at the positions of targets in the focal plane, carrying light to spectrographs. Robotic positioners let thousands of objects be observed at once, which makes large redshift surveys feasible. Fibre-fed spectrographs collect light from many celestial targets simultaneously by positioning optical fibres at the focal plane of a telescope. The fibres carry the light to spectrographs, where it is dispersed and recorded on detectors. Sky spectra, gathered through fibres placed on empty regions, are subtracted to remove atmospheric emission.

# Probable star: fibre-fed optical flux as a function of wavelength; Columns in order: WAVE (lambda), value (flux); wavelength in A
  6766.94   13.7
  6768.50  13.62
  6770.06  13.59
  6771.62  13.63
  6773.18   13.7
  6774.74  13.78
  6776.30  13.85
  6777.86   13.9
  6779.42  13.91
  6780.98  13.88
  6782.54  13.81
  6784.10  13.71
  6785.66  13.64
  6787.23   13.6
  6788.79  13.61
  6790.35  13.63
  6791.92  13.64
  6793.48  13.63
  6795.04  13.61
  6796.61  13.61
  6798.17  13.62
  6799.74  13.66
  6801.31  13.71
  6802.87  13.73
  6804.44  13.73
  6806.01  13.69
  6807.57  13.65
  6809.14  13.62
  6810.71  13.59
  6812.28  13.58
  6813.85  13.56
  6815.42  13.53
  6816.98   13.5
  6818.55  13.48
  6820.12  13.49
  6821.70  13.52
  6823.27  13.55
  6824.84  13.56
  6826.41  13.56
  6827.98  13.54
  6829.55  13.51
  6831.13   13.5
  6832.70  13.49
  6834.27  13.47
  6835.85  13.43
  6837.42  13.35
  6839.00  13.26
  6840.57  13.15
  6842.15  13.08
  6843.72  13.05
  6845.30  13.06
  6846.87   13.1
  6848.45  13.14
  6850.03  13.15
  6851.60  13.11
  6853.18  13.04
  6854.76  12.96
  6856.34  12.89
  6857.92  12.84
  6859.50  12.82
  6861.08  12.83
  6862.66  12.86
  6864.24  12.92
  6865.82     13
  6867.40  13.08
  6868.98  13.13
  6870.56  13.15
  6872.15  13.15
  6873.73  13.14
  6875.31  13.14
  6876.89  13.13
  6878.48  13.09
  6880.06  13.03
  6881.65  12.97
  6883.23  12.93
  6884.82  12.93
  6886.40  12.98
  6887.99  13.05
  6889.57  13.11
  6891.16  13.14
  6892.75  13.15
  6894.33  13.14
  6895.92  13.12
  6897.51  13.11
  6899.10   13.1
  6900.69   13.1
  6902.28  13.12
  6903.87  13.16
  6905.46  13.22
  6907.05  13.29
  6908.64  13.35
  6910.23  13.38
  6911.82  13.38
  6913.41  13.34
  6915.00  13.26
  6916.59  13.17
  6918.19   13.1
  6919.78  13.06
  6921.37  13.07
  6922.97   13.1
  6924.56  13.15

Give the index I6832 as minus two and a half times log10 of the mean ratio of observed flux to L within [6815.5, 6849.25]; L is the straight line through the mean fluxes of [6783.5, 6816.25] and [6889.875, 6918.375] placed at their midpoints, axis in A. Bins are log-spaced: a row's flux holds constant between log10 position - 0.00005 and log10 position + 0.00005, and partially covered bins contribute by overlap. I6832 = 0.01 mag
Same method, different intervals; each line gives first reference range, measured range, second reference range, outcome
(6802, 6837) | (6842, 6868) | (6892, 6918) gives 0.03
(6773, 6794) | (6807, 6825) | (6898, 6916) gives 0.01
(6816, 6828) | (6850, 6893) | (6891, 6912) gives 0.02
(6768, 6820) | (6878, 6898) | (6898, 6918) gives 0.02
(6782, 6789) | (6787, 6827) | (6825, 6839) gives 0.00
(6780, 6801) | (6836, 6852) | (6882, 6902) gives 0.02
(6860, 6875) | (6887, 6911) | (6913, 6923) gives 0.00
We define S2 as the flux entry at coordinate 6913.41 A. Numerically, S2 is 13.34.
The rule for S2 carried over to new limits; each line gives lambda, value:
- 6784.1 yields 13.71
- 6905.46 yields 13.22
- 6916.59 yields 13.17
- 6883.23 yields 12.93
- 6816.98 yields 13.5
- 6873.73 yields 13.14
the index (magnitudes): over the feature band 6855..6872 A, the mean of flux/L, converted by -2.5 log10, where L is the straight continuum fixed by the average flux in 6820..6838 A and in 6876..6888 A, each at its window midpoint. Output 0.02 mag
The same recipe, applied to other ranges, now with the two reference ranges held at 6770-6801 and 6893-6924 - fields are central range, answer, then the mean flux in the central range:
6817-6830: 0.00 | 13.5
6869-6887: 0.02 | 13.1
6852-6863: 0.04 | 12.9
